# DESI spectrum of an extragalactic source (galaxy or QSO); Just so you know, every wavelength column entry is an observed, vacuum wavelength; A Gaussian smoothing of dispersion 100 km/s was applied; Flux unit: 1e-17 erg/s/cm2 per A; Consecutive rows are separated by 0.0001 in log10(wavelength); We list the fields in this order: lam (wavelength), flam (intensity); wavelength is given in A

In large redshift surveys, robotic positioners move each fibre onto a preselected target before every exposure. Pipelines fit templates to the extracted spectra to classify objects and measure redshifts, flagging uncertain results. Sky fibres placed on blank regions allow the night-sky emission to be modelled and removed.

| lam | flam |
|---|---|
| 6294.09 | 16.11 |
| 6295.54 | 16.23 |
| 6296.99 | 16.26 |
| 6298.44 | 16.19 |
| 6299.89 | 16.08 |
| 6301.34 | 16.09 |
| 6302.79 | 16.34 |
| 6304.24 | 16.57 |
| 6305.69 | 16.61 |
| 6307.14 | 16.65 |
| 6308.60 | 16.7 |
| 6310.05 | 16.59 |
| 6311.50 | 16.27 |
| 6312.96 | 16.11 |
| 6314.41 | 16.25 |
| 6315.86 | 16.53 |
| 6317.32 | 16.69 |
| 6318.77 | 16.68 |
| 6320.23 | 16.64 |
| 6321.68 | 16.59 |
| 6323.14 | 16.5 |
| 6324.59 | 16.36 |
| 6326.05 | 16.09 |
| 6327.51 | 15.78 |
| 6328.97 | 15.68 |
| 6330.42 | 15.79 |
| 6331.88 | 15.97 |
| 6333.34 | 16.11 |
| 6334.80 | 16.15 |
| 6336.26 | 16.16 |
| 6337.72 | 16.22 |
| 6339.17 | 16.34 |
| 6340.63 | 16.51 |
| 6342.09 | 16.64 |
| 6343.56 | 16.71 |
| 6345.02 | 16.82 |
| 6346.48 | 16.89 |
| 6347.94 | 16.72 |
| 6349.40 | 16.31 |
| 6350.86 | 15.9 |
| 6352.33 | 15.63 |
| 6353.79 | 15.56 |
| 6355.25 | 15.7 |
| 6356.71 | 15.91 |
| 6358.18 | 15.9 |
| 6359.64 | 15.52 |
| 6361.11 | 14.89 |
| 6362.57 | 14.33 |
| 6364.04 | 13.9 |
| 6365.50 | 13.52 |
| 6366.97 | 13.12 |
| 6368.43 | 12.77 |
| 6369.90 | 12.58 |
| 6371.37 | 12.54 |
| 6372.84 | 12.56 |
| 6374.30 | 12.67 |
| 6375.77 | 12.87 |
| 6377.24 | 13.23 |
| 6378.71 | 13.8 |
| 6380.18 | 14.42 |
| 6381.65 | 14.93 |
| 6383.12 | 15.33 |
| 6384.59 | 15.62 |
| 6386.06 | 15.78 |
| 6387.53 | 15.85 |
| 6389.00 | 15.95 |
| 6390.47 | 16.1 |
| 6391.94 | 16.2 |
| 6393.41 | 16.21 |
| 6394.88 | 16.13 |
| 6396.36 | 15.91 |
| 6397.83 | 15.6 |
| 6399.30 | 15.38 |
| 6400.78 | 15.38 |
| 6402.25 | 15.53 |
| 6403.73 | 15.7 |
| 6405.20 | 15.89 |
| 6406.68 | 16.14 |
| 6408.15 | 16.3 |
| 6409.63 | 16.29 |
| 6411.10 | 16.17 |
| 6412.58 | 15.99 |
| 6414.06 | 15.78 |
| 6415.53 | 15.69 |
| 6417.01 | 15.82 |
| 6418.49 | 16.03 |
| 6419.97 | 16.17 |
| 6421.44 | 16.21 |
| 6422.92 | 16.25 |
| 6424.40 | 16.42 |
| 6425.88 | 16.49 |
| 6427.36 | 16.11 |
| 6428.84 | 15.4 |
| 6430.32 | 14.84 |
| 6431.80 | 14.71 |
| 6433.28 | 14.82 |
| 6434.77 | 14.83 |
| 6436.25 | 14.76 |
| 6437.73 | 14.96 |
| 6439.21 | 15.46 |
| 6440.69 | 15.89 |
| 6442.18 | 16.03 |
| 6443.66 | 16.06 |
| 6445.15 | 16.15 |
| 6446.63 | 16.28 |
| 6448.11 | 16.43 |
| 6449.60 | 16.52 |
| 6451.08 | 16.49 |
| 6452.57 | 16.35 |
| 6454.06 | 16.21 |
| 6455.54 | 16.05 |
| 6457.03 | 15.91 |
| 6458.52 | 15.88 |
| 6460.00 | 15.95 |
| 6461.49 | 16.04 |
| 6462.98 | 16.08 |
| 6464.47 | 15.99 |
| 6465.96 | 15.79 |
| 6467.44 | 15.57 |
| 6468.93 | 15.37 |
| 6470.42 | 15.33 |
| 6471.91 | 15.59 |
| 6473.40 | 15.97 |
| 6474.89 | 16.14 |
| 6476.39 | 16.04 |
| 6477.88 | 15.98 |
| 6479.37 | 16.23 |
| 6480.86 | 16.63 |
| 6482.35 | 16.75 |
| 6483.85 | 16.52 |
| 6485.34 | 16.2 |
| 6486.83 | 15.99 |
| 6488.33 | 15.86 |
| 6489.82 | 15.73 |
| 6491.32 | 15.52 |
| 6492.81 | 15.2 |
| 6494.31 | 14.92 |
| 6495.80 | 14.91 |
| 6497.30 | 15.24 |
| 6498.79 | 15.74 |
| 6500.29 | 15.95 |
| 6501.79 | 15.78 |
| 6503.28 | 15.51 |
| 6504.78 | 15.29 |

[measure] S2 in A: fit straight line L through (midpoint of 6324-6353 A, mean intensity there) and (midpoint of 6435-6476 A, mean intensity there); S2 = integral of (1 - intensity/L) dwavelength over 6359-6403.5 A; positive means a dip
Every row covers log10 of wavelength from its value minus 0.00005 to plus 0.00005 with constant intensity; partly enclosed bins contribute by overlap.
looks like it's 4.1 A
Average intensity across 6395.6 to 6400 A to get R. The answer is 15.6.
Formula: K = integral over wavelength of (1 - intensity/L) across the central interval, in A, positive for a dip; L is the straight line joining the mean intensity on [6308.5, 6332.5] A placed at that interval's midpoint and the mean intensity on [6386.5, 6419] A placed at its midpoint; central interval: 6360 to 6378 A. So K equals 3.1 A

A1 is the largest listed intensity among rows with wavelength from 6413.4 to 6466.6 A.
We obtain 16.52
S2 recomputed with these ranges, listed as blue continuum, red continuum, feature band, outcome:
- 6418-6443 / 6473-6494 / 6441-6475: -0.4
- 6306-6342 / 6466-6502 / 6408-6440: 0.6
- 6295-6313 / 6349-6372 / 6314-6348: -1.8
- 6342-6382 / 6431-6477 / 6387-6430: -2.0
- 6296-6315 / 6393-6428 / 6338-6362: 0.1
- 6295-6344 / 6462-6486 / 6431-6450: 0.6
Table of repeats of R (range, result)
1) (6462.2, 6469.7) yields 15.8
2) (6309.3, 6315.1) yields 16.3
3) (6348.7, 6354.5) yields 15.8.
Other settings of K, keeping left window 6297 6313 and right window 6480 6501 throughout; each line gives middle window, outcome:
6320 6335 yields 0.2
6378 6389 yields 0.7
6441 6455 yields -0.3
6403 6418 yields 0.1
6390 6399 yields 0.1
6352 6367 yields 1.2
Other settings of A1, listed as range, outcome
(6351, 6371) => 15.91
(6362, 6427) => 16.49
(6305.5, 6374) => 16.89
